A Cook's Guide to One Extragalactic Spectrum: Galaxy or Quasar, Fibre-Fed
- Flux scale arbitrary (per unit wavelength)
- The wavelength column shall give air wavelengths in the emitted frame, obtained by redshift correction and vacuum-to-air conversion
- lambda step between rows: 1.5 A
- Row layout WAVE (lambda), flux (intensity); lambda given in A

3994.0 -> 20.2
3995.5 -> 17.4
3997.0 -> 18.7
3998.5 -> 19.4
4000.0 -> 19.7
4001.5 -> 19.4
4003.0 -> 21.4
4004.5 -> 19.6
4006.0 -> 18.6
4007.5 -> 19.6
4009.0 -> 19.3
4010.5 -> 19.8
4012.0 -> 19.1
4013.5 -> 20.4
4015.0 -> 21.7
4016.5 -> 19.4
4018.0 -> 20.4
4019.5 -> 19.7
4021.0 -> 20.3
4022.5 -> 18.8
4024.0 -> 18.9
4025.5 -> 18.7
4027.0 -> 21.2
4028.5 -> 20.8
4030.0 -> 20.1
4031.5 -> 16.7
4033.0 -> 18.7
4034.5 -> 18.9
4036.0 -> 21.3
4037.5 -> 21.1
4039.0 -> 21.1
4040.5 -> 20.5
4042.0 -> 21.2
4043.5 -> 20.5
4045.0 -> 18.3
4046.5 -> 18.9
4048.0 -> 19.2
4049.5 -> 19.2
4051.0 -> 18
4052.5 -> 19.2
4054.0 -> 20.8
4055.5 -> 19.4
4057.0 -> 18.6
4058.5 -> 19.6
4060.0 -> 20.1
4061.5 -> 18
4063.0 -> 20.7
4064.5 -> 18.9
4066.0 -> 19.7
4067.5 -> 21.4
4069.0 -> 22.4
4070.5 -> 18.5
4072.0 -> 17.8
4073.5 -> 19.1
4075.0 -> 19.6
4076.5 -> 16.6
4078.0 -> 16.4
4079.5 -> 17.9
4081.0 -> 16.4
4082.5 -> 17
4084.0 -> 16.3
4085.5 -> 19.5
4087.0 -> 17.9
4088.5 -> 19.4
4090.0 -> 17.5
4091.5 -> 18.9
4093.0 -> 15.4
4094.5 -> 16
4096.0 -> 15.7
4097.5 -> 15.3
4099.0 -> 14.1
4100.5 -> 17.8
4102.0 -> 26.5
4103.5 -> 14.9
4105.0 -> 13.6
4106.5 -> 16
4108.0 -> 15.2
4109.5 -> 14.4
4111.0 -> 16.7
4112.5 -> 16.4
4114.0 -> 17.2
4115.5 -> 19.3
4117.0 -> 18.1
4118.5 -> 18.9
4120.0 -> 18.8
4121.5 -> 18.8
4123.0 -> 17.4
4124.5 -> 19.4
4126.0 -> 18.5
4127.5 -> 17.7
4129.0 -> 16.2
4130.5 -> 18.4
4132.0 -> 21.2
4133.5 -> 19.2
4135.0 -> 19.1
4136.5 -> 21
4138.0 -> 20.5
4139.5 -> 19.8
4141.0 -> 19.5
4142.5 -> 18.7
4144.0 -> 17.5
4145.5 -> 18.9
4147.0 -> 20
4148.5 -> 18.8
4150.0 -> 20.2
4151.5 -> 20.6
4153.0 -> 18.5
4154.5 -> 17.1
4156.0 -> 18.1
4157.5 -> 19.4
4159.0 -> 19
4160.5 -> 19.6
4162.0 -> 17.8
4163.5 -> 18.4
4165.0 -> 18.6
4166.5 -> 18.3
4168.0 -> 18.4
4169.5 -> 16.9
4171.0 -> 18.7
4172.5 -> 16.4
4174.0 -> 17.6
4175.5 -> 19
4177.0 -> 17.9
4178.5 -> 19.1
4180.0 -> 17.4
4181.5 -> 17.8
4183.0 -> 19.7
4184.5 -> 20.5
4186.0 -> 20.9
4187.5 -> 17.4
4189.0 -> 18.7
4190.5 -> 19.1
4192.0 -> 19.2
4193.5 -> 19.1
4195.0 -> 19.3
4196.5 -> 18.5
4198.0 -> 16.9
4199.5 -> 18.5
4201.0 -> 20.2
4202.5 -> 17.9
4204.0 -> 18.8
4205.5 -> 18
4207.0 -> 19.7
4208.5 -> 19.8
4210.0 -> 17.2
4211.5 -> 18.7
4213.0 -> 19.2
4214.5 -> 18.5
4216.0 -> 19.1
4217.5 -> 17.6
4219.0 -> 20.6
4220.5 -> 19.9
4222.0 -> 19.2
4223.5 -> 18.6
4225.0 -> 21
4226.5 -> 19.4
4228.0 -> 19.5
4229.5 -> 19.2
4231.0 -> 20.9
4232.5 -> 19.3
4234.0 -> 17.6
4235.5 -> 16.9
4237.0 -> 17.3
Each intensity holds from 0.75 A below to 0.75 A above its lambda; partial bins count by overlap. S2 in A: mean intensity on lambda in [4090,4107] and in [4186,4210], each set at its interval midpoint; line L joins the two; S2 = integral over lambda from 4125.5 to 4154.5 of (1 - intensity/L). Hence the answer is -2.5 A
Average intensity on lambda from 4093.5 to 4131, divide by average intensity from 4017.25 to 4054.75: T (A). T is 0.9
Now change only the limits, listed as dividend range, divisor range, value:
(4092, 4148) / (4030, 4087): 0.94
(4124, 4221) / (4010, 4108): 1.00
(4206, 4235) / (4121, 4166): 1.01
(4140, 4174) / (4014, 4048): 0.94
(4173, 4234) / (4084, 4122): 1.10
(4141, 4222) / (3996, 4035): 0.96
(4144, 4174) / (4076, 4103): 1.06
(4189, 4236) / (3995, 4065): 0.97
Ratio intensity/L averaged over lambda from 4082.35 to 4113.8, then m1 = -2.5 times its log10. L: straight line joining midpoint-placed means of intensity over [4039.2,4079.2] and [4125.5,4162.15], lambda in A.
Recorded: 0.14 mag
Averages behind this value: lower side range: 19.3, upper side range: 19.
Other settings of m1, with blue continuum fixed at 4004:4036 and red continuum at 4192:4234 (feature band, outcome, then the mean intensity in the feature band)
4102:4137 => 0.086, 17.8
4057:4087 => 0.042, 18.7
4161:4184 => 0.057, 18.2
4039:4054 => -0.004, 19.6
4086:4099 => 0.150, 16.9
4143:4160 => 0.016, 18.9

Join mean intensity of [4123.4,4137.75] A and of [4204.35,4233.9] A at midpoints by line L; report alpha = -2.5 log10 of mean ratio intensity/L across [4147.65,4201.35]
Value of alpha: 0.03 mag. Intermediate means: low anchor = 19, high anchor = 19.2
